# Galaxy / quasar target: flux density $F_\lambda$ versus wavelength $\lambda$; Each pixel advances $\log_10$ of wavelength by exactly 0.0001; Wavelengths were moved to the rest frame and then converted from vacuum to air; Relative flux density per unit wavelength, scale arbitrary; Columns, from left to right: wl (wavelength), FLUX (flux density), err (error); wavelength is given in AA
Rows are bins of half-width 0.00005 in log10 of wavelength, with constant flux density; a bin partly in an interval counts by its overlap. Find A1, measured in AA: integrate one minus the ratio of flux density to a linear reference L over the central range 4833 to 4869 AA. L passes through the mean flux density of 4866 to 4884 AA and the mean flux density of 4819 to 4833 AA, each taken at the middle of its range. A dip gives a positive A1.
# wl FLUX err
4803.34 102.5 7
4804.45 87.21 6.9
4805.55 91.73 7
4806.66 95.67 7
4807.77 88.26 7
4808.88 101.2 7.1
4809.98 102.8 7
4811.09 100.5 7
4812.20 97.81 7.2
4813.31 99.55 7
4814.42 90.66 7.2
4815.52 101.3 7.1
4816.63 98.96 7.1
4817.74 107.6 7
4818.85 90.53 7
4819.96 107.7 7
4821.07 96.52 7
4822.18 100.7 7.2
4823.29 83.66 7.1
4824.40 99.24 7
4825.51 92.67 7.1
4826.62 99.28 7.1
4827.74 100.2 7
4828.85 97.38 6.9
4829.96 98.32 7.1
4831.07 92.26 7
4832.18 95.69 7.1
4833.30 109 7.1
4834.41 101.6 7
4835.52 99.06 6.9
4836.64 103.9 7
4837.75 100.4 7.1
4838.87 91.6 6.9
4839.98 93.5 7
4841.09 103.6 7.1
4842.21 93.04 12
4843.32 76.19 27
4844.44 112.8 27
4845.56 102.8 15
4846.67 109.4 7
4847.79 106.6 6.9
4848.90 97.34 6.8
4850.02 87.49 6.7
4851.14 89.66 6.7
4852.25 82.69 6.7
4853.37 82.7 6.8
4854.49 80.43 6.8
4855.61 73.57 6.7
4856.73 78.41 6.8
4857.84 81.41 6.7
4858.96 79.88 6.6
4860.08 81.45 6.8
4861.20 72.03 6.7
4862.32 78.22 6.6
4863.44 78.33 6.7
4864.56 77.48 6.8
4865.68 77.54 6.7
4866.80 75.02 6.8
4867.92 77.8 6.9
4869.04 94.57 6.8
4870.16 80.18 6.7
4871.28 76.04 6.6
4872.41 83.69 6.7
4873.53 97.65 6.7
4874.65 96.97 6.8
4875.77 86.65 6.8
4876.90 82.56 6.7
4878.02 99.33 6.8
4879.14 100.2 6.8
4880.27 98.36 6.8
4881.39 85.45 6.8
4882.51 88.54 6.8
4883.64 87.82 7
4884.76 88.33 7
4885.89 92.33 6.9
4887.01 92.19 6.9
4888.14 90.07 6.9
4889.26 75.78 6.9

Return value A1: 1.3 AA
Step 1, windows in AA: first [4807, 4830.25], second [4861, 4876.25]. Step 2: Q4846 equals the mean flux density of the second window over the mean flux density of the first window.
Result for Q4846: 0.8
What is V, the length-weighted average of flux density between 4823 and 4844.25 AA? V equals 96.8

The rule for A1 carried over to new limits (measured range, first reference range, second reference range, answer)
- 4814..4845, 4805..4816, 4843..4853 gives -0.4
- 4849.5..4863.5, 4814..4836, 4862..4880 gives 1.4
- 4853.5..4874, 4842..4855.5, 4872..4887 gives 2.7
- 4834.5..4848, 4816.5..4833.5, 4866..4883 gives -0.7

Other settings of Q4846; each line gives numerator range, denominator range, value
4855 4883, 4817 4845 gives 0.86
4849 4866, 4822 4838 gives 0.82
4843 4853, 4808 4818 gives 0.97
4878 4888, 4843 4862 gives 1.05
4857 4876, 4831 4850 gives 0.83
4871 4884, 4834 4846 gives 0.93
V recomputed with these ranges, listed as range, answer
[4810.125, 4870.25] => 92.4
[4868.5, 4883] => 90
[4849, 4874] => 81.4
